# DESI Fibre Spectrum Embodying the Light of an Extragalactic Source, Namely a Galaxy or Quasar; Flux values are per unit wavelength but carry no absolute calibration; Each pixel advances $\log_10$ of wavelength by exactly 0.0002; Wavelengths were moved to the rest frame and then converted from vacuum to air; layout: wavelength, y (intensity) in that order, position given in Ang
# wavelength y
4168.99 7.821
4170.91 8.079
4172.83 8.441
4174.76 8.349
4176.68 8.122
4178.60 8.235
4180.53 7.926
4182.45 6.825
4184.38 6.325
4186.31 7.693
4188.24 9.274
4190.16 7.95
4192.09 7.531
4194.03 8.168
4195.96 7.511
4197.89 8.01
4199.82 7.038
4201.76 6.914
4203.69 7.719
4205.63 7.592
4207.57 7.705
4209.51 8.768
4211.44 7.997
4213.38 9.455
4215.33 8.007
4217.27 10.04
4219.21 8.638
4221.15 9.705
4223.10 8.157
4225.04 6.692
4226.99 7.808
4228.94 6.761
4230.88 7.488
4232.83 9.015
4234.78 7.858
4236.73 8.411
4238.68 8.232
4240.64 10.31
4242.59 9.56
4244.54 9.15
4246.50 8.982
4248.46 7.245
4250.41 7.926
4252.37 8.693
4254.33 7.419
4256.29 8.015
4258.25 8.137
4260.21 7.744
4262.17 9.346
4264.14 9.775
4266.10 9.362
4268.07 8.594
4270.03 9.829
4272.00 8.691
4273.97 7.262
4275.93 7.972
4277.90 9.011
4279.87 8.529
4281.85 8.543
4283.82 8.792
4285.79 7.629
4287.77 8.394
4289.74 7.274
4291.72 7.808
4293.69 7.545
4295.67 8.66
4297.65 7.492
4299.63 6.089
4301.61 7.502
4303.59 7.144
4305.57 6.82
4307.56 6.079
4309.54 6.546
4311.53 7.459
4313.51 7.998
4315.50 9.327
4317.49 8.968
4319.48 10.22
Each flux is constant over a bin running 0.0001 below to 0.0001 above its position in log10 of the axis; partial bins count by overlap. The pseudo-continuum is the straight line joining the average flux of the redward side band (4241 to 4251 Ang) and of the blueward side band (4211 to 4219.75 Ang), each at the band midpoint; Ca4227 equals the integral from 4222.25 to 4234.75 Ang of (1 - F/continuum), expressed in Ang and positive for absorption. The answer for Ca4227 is 1.6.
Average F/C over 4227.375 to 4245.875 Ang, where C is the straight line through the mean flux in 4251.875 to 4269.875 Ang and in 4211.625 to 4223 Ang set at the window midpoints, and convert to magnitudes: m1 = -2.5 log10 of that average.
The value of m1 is 0.04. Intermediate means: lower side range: 9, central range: 8.52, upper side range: 8.62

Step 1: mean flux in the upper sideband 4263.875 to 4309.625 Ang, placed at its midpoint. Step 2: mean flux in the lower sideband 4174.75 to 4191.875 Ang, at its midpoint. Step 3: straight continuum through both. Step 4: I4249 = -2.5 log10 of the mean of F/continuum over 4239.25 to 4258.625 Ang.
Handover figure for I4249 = -0.08 mag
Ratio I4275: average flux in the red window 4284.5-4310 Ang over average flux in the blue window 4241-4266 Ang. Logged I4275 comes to 0.86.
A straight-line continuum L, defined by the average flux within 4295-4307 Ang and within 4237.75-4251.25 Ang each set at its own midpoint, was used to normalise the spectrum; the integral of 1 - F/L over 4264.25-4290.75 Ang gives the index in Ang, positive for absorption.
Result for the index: -2.1 Ang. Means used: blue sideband 8.78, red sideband 7.2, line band 8.5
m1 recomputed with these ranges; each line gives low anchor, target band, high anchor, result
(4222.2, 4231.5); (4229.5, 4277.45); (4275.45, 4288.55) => -0.09 mag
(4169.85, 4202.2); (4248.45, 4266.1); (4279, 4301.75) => -0.07 mag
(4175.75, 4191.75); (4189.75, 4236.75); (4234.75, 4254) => 0.02 mag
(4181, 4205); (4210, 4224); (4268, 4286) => -0.13 mag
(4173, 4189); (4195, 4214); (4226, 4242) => 0.03 mag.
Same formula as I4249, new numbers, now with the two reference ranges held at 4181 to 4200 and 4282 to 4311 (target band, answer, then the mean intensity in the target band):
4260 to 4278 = -0.17 mag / 8.79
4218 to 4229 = -0.07 mag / 8.1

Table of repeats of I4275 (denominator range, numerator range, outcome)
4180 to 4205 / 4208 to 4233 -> 1.09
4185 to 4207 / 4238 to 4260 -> 1.10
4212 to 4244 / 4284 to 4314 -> 0.87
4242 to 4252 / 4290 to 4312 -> 0.84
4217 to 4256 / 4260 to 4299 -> 1.00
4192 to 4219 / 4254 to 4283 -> 1.06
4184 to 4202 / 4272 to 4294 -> 1.05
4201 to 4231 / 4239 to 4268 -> 1.07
